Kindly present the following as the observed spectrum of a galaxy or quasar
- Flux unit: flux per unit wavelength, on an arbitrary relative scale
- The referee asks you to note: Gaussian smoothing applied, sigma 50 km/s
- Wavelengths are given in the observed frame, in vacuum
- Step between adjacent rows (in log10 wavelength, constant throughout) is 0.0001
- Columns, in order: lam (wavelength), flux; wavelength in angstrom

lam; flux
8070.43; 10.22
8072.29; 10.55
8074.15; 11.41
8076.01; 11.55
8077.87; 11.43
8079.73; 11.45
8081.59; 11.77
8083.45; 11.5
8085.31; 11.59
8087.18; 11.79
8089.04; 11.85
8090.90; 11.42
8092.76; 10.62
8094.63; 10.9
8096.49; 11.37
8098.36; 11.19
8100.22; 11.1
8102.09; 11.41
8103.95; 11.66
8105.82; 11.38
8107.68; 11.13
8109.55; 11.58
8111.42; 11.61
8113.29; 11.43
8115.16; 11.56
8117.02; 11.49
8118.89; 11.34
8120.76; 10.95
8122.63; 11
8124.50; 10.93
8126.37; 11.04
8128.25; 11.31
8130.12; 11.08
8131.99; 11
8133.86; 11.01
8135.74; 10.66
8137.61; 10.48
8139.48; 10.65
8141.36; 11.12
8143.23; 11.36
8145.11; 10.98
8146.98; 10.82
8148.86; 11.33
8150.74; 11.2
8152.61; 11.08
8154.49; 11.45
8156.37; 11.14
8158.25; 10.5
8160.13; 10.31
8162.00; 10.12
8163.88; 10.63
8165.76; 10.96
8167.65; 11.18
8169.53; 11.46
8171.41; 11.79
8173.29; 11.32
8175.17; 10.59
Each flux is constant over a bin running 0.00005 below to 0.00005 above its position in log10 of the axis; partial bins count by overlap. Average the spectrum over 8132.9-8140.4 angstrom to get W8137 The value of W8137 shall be 10.7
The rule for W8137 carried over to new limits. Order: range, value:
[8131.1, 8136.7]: 10.9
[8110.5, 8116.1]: 11.5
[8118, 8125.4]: 11.1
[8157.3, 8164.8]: 10.4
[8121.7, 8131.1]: 11.1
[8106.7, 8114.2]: 11.4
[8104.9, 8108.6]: 11.3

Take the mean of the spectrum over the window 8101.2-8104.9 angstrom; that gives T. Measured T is 11.5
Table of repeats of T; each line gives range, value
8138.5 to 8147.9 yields 11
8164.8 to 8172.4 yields 11.3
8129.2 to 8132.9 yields 11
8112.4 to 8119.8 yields 11.5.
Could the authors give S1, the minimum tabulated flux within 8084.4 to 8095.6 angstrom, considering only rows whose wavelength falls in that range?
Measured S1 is 10.62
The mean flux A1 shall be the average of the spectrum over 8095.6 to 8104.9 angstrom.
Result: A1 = 11.3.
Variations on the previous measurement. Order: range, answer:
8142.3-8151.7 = 11.1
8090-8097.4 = 11.1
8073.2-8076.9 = 11.5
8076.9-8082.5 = 11.6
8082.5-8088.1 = 11.6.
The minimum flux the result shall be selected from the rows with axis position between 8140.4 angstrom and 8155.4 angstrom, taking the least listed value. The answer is 10.82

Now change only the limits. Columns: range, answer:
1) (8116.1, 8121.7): 10.95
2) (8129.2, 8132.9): 11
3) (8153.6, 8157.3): 11.14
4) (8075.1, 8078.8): 11.43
